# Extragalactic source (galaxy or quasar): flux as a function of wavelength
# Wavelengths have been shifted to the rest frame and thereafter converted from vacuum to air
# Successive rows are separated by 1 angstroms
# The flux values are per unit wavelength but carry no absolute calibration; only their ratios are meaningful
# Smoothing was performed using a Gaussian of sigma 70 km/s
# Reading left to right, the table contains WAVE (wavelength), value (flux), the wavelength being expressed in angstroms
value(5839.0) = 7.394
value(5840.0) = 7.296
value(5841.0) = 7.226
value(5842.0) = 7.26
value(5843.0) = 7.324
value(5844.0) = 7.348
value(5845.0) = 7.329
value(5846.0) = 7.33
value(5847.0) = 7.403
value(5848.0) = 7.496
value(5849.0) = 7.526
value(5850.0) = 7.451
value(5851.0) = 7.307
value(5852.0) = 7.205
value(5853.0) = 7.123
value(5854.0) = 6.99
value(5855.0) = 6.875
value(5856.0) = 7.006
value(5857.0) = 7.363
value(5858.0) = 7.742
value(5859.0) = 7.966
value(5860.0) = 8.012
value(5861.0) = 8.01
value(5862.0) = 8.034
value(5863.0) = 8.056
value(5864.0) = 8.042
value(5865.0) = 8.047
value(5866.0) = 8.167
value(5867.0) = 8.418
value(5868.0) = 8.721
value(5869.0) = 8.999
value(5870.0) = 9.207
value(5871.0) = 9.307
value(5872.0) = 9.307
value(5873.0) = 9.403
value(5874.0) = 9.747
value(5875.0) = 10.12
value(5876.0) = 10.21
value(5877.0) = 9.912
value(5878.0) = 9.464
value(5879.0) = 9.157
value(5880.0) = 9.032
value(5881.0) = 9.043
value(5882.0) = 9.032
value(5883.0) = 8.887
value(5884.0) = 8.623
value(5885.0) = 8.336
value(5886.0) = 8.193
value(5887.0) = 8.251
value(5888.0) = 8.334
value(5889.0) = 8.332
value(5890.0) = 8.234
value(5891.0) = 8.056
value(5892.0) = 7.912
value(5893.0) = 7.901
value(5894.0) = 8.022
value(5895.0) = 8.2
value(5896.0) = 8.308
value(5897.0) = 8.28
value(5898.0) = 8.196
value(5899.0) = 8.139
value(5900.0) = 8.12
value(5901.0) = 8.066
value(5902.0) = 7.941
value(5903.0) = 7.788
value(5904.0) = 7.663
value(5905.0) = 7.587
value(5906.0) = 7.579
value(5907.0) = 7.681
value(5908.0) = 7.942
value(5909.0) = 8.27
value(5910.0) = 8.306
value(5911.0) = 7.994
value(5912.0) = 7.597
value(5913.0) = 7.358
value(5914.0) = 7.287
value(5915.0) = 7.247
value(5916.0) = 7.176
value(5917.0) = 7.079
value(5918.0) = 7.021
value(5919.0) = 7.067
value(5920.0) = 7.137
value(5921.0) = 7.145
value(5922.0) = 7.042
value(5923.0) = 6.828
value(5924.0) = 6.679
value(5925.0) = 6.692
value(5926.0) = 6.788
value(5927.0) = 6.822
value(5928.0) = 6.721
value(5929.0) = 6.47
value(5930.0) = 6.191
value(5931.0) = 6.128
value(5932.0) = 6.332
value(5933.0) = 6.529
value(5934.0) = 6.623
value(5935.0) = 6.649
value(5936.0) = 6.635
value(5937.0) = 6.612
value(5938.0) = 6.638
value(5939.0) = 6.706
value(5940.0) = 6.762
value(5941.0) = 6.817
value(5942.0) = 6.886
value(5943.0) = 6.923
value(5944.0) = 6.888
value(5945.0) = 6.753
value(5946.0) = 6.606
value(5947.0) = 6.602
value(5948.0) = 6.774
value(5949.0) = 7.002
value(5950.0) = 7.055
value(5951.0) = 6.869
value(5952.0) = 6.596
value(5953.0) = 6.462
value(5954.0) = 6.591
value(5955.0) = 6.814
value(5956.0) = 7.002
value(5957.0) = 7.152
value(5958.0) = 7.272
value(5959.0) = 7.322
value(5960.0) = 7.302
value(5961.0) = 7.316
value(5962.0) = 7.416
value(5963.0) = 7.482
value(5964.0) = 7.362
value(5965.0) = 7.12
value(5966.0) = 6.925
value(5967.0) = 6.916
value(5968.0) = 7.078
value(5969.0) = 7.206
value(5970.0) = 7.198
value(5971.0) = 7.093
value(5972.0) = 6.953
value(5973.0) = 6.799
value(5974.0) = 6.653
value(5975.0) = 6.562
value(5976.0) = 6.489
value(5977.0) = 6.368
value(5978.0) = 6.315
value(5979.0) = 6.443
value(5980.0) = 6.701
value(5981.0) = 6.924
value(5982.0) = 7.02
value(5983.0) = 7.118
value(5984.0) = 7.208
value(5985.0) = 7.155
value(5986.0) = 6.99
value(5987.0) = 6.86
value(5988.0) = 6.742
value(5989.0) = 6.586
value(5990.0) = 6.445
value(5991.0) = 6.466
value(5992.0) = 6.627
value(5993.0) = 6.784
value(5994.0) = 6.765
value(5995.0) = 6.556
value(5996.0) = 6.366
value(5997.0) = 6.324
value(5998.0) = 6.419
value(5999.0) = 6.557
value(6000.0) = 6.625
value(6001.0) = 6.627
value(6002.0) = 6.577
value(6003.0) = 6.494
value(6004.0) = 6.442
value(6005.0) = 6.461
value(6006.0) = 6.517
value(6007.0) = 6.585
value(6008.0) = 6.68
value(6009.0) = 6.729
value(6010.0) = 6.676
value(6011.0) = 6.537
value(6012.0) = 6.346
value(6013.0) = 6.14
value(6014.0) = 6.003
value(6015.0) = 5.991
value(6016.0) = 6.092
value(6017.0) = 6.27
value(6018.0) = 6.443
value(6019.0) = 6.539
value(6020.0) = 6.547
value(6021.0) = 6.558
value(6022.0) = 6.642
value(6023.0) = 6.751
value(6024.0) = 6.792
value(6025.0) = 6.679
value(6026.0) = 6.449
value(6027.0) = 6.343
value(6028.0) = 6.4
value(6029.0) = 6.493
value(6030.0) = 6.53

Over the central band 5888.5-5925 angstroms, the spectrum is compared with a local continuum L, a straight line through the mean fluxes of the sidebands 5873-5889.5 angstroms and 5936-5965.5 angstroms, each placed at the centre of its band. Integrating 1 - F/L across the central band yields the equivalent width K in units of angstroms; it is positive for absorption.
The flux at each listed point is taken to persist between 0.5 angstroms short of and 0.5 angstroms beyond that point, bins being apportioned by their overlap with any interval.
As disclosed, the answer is 2.62 angstroms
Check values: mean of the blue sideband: 9.05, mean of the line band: 7.69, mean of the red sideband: 6.93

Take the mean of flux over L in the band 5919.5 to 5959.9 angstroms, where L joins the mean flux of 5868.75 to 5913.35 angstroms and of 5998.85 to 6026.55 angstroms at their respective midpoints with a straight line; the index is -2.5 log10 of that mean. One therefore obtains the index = 0.14 mag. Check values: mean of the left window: 8.49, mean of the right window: 6.49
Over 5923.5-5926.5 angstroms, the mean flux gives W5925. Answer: 6.72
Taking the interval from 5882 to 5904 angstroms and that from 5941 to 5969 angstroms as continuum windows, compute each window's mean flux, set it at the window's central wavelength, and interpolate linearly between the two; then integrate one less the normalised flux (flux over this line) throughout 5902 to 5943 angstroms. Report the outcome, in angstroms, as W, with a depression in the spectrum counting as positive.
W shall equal 3.0 angstroms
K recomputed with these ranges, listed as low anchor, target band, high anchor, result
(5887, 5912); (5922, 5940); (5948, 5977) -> 2.2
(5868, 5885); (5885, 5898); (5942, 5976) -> 1.0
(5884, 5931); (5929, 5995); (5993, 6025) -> 1.7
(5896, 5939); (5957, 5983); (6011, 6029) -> -0.6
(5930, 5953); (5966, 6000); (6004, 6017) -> -1.3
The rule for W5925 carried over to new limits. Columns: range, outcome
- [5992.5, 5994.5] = 6.77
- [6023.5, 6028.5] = 6.53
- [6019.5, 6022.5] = 6.58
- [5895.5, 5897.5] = 8.29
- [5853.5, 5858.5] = 7.2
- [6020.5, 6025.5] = 6.68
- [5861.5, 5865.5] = 8.04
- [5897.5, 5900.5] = 8.15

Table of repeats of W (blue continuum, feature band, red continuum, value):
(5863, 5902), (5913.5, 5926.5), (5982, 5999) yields 1.6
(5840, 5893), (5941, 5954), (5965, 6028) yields 0.8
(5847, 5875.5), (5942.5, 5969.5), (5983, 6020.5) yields 0.3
